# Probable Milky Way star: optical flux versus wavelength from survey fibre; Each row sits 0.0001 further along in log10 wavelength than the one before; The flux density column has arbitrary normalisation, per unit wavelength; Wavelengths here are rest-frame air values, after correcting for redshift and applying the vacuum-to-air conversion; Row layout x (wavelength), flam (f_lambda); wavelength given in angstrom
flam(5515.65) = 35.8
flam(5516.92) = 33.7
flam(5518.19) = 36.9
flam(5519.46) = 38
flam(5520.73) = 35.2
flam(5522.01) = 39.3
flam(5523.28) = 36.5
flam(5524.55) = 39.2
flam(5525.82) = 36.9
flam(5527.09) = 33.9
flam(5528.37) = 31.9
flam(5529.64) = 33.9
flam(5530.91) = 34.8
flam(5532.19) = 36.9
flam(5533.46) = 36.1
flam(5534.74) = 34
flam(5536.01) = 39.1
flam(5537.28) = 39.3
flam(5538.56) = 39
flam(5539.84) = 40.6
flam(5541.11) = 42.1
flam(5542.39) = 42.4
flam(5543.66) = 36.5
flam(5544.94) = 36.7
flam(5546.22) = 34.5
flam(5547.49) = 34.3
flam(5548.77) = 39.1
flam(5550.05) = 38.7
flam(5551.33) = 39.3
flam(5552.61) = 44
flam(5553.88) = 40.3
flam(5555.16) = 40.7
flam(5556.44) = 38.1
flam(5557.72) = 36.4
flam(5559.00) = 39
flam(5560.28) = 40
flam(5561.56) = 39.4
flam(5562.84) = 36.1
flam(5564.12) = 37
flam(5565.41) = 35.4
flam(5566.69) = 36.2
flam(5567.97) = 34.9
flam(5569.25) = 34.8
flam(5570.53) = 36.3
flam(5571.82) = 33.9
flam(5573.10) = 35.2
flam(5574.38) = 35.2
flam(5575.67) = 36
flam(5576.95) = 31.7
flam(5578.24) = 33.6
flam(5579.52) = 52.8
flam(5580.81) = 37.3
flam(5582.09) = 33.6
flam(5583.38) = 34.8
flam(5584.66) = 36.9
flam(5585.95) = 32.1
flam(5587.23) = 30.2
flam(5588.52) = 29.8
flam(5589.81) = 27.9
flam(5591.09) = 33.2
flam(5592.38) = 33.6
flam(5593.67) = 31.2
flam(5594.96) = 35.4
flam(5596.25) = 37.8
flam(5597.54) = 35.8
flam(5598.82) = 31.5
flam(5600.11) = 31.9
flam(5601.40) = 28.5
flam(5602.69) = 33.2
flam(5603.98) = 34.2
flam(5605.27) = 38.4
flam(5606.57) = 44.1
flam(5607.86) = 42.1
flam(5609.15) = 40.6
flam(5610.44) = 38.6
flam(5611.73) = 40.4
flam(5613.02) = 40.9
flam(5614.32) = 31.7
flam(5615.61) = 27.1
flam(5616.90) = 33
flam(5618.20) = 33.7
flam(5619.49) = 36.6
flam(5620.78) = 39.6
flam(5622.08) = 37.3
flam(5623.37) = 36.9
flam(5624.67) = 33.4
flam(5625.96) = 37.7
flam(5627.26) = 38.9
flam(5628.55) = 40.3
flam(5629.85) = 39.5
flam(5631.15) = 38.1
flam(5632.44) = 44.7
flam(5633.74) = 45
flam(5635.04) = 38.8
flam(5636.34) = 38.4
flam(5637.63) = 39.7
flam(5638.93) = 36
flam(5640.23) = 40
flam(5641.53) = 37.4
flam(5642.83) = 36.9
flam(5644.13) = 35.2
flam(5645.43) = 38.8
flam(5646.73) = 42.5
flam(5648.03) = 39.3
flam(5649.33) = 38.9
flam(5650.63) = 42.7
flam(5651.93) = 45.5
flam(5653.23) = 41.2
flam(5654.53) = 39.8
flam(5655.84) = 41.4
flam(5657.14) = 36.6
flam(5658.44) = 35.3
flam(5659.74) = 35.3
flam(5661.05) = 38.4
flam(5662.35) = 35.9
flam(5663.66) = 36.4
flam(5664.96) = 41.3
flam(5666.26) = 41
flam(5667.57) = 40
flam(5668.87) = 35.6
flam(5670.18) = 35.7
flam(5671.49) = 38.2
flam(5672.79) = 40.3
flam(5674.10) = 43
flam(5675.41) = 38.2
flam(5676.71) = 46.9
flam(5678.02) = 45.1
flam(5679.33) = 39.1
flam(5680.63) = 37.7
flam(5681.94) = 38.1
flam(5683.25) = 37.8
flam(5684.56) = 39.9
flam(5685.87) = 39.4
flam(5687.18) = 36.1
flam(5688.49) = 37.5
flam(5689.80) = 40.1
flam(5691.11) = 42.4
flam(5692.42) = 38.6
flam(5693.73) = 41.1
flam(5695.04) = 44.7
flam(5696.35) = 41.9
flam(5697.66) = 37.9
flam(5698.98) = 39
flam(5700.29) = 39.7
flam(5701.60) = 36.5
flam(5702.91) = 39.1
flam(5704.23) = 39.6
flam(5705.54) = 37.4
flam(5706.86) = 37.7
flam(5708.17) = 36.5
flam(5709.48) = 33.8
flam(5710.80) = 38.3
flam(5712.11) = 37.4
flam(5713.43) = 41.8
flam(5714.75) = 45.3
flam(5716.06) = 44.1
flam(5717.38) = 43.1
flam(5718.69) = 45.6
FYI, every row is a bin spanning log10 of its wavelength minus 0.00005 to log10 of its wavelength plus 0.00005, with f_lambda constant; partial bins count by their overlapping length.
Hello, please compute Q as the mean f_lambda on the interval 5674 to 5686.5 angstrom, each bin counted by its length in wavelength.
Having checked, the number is 40.4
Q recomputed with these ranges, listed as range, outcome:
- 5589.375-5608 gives 34.5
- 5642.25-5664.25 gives 38.8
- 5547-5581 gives 37.6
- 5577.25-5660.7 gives 37.1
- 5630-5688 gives 39.3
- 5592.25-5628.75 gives 36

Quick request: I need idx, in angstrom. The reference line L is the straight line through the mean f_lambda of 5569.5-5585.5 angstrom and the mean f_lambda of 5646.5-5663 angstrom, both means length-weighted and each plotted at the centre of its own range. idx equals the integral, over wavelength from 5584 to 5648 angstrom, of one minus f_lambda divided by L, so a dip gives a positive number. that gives 2.4 angstrom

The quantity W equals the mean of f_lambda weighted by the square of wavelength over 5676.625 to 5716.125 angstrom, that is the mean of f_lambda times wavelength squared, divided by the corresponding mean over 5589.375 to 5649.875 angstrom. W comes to 1.10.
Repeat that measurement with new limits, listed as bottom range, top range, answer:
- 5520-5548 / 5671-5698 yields 1.15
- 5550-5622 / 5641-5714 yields 1.12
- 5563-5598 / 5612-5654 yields 1.12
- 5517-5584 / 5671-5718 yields 1.13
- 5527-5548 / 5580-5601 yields 0.92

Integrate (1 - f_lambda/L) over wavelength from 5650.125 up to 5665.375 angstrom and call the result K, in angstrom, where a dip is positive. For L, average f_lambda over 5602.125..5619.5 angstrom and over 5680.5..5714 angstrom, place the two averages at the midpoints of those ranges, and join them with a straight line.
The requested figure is -0.5 angstrom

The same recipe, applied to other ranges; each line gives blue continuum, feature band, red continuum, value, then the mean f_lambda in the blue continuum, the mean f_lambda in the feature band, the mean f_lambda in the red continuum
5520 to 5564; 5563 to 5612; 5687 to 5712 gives 3.46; 37.8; 35.4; 38.9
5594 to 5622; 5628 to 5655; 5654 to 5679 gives -1.54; 35.9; 39.9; 39.2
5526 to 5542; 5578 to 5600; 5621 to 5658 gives 2.09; 36.9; 34.5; 39.3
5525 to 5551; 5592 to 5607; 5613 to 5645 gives 1.12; 37.1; 34.5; 37.4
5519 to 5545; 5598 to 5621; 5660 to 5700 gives 1.57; 37.3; 35.8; 39.5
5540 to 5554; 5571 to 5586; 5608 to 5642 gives 0.88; 38.9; 36.2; 37.9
